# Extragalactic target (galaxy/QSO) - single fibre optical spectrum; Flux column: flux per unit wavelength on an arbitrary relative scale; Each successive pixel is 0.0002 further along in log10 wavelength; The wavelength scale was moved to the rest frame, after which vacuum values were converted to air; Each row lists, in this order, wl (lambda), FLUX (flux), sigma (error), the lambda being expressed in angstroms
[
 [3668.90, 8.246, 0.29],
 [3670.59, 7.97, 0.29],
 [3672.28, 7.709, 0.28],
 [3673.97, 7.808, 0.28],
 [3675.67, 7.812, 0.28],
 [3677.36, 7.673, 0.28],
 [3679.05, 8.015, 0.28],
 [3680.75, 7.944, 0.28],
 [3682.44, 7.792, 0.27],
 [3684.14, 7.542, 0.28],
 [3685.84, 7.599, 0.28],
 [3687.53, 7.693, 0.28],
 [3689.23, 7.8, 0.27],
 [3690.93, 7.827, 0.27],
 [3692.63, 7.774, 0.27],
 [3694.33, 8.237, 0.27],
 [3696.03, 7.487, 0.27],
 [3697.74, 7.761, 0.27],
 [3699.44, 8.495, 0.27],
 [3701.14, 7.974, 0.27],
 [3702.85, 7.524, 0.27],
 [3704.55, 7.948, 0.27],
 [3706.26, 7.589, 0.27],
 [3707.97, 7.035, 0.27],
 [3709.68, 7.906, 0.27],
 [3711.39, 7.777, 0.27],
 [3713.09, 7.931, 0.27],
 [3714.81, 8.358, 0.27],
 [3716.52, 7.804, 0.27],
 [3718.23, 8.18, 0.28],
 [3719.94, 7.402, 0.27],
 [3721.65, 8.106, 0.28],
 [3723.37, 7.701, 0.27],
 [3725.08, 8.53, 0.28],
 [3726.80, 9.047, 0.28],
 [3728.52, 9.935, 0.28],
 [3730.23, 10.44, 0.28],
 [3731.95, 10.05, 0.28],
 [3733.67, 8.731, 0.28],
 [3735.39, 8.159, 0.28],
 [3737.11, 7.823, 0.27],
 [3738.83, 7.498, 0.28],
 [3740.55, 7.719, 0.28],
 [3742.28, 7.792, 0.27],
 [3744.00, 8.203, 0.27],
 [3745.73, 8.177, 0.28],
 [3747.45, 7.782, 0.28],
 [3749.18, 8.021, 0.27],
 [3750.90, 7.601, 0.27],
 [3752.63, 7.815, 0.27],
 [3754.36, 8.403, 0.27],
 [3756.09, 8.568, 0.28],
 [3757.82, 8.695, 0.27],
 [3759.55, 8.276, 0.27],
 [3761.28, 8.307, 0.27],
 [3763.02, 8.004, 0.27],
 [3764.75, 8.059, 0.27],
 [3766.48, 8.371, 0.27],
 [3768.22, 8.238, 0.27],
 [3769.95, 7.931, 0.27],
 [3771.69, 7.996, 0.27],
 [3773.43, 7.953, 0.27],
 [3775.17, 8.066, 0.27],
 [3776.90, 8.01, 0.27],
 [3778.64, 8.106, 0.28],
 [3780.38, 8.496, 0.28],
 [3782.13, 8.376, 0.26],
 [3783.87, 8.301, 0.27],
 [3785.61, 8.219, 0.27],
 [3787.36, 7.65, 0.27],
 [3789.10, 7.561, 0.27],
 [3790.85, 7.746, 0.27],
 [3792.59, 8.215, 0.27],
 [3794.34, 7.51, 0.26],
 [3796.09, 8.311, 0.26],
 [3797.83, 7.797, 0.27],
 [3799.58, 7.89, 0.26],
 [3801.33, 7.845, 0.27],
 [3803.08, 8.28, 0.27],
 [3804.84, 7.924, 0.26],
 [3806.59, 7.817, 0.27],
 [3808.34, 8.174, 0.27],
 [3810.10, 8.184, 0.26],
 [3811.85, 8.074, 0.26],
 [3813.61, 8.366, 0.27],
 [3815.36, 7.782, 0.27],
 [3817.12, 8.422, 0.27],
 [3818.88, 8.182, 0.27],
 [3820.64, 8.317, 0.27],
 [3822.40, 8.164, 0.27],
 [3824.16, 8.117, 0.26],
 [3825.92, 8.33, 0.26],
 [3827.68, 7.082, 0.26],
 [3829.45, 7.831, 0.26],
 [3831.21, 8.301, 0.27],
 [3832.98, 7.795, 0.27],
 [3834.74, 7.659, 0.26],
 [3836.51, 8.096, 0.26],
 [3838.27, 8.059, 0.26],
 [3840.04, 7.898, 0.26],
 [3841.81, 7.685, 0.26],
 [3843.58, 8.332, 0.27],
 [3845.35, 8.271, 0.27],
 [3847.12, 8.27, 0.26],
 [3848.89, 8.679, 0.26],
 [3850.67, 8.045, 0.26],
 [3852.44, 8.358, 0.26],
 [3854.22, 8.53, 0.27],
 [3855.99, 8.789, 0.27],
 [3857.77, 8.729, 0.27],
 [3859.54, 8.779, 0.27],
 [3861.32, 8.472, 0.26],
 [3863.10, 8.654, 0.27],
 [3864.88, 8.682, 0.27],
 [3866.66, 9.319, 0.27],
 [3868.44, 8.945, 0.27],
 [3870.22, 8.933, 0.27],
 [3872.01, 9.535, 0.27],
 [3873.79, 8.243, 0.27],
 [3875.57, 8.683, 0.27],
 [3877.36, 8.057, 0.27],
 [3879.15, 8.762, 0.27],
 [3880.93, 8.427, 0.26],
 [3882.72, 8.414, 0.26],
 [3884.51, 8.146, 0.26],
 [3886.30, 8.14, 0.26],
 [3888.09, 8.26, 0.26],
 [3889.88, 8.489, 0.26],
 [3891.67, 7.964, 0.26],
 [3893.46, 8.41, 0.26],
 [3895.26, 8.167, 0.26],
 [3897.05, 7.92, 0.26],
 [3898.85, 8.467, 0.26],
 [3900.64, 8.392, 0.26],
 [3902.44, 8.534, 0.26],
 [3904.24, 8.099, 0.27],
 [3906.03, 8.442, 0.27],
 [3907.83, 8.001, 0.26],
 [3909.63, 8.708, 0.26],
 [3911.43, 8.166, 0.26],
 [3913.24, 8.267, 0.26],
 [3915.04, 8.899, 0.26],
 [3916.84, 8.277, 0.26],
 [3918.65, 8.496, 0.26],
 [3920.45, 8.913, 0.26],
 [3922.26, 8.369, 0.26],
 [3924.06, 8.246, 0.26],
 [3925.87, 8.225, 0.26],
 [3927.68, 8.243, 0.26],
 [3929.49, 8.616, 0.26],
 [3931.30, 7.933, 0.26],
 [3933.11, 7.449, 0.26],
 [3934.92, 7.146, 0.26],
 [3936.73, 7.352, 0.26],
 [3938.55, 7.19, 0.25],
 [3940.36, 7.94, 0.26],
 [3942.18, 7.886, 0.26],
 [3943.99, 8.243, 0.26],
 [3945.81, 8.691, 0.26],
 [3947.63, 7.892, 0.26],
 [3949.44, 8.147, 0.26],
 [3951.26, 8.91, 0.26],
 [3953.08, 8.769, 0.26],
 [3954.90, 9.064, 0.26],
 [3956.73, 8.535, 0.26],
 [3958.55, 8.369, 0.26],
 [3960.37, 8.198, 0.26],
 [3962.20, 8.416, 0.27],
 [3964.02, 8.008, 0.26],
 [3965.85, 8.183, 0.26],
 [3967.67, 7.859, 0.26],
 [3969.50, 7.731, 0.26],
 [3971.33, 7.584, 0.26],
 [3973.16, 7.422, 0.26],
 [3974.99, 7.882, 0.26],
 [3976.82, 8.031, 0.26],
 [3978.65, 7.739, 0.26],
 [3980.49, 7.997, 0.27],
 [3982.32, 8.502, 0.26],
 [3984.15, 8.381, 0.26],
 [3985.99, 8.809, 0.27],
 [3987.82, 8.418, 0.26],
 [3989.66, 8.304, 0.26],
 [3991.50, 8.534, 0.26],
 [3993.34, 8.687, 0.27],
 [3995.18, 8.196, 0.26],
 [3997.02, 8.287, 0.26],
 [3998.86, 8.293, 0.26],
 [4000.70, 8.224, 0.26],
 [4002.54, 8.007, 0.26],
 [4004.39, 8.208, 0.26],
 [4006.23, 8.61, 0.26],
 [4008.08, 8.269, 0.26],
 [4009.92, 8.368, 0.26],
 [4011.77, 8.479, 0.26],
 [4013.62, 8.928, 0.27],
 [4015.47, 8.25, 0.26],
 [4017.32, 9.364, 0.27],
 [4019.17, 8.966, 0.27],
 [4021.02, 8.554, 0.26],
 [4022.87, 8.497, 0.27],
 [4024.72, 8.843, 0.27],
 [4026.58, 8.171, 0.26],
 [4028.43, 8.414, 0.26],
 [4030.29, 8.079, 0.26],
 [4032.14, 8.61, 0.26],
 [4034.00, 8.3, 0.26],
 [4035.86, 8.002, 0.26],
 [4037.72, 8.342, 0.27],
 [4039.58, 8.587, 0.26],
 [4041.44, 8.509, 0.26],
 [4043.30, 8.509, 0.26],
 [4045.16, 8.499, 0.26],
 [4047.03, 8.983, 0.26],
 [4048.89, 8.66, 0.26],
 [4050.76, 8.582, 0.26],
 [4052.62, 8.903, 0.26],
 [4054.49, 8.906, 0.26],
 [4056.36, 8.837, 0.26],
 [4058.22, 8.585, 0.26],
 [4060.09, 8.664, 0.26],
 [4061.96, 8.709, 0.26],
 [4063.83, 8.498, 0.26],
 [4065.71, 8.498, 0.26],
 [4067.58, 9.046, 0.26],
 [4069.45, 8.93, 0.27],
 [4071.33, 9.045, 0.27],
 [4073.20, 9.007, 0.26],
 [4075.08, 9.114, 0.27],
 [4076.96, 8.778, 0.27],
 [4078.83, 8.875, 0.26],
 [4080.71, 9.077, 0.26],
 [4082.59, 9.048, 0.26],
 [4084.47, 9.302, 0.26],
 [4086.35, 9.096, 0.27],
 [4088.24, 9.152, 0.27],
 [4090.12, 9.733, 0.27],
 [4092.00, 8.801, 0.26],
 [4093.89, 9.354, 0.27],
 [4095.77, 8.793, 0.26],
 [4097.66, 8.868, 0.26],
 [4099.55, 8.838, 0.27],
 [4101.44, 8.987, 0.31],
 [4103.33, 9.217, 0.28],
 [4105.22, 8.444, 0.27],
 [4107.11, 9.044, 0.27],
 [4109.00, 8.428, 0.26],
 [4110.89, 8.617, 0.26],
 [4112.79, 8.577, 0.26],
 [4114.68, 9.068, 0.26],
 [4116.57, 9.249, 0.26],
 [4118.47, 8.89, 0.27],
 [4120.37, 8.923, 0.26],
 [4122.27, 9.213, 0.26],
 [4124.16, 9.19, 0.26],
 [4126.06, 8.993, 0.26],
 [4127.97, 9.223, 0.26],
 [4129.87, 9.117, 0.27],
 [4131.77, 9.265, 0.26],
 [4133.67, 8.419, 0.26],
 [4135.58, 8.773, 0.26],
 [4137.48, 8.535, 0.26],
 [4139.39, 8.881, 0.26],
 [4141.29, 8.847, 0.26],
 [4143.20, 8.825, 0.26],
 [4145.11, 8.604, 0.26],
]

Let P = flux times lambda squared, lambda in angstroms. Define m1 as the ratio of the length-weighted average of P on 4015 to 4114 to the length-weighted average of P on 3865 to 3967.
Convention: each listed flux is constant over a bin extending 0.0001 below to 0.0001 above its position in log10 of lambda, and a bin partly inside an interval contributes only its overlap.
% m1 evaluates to 1.13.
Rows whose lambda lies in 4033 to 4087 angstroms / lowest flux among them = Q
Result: 8.002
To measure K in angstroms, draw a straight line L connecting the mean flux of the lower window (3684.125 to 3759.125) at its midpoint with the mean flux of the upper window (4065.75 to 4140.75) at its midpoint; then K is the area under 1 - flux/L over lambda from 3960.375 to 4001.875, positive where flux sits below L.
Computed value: 2.55 angstroms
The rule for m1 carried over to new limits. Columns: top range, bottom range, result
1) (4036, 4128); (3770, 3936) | 1.21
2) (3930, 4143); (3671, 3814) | 1.24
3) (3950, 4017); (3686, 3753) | 1.18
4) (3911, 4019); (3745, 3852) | 1.11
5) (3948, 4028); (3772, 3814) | 1.15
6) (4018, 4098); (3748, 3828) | 1.24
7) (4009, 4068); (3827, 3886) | 1.12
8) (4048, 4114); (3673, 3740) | 1.33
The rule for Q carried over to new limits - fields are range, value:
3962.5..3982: 7.422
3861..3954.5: 7.146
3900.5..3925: 8.001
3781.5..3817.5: 7.51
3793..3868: 7.082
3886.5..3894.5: 7.964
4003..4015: 8.208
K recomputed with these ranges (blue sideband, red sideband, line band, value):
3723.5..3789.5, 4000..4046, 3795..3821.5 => 0.7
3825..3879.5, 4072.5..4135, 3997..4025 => 0.8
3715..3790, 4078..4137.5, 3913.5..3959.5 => 2.1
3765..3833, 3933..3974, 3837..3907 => -3.3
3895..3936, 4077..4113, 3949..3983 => 1.1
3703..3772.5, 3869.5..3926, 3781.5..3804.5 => 0.8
